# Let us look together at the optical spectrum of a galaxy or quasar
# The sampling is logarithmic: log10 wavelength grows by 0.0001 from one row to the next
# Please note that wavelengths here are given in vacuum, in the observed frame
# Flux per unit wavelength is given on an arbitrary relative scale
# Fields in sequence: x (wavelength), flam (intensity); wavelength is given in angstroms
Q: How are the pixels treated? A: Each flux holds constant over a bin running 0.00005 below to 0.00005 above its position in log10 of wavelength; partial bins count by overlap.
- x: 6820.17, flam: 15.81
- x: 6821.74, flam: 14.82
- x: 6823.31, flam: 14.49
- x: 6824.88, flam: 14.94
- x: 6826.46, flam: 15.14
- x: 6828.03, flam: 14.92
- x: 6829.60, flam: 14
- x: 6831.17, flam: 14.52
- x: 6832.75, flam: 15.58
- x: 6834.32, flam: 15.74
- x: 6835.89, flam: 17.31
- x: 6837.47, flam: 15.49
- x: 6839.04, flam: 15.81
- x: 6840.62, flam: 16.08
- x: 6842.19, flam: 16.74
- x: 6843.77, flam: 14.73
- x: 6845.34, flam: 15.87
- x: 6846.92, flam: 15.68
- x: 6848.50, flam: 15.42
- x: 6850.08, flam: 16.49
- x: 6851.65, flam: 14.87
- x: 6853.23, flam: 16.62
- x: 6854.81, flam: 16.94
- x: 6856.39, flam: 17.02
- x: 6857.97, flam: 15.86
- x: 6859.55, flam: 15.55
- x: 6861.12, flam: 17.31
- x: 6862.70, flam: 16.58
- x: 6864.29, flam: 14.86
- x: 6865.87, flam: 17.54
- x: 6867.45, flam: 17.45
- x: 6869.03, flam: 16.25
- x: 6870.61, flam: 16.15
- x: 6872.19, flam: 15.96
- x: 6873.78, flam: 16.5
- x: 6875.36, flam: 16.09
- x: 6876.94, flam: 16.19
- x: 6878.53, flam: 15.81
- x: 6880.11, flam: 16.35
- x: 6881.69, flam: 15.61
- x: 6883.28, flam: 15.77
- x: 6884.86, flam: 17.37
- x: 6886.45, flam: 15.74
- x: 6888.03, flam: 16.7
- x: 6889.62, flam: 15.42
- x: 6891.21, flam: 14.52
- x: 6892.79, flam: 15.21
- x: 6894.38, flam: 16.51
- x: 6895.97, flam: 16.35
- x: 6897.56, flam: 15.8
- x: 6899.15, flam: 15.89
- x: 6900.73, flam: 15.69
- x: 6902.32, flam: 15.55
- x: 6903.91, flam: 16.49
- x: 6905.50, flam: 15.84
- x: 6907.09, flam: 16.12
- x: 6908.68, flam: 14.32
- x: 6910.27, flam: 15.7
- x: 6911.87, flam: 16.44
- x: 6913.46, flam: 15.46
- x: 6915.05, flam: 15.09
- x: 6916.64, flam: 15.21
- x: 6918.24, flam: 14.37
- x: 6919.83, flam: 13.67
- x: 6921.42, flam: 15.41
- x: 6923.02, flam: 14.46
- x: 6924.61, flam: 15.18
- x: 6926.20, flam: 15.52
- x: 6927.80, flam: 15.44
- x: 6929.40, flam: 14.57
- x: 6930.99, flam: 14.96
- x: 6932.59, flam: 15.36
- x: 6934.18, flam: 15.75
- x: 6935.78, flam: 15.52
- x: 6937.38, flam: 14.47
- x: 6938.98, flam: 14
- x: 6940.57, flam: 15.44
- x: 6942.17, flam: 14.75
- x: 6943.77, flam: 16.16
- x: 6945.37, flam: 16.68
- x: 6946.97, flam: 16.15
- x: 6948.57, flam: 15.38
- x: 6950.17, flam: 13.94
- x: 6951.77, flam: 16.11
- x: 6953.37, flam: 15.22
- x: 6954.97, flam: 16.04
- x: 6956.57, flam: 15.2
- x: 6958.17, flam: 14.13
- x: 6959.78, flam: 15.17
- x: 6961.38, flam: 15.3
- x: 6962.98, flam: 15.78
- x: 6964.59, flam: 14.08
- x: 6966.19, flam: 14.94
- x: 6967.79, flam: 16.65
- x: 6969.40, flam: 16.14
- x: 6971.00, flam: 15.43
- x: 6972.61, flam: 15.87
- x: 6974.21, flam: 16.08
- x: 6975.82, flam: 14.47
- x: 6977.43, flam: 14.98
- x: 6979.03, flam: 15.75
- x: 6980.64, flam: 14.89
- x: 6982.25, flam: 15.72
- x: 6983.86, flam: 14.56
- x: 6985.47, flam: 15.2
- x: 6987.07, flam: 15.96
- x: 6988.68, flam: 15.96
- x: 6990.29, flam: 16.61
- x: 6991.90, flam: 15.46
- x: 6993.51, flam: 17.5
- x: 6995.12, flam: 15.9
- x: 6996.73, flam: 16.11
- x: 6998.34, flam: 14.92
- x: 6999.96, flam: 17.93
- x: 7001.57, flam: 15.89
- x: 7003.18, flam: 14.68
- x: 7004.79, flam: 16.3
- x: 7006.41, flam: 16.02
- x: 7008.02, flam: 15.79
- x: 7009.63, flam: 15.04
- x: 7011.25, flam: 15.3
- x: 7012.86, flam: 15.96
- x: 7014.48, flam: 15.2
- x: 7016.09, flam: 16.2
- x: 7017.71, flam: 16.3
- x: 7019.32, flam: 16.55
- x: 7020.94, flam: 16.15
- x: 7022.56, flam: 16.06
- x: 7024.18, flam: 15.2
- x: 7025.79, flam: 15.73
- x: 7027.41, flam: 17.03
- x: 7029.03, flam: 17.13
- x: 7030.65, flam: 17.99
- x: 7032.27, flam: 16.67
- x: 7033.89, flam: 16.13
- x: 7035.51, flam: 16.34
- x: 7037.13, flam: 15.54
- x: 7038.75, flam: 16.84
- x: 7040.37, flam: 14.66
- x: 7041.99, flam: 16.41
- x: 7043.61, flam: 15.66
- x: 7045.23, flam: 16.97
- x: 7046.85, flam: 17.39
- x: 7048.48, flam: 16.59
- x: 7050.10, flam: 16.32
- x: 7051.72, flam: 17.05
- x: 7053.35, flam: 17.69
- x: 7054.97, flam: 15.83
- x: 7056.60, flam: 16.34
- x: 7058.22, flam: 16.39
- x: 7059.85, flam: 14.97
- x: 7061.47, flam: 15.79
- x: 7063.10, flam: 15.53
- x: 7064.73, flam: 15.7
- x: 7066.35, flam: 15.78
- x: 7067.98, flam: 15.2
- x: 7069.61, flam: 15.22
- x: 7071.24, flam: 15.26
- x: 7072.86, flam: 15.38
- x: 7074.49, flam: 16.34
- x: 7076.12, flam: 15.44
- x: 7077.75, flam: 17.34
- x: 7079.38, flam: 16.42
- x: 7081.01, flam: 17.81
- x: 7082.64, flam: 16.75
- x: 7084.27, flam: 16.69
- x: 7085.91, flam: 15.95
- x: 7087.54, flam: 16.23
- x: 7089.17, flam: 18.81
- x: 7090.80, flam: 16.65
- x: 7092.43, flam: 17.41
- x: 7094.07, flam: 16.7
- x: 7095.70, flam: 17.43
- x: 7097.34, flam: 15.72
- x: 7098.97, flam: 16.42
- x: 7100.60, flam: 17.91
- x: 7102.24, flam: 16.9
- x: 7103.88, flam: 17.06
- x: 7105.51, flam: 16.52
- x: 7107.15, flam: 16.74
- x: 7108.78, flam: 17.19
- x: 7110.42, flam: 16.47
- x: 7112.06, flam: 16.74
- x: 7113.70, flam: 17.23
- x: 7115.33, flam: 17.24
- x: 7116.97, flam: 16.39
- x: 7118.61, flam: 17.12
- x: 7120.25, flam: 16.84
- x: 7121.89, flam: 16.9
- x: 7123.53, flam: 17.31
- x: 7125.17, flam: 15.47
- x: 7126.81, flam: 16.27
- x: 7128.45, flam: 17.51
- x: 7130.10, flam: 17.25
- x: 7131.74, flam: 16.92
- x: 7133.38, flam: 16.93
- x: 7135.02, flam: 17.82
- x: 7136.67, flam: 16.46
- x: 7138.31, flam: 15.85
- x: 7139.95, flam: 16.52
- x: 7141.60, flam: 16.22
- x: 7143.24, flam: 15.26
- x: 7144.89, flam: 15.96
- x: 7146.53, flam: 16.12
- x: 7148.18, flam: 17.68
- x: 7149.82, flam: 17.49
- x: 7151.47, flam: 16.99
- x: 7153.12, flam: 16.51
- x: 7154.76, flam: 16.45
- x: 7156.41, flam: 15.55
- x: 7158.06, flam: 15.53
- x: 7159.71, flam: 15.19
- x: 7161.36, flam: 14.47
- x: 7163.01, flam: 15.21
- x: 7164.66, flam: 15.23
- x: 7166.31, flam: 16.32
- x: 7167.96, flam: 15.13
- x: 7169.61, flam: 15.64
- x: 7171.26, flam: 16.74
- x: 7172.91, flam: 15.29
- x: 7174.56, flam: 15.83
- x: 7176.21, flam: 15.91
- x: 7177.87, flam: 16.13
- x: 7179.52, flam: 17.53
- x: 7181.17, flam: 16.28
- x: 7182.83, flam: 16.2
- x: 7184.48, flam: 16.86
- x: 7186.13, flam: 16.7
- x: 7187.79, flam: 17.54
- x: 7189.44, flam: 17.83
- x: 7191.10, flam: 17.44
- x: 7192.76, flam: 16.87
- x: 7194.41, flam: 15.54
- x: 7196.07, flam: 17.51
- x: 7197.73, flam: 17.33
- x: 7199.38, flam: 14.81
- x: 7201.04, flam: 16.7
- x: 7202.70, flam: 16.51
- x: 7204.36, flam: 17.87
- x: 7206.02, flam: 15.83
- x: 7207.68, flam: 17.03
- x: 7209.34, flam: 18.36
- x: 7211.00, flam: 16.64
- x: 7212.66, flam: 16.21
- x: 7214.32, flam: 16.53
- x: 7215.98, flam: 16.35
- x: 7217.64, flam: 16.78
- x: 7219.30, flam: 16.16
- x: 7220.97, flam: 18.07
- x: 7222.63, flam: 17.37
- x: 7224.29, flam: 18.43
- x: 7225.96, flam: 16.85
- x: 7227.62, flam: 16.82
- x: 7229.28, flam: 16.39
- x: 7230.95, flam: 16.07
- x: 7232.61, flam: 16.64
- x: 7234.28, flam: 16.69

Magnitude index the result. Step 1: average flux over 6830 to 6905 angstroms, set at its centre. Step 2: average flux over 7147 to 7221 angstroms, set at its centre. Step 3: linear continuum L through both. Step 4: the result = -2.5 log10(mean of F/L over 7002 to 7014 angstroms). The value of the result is 0.04 mag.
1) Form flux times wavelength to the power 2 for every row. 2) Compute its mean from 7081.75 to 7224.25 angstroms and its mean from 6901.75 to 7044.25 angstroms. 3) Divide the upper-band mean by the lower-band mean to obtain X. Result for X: 1.12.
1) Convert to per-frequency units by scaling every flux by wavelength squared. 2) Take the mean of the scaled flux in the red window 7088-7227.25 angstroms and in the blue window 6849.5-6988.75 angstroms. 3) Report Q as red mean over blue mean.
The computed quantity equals 1.1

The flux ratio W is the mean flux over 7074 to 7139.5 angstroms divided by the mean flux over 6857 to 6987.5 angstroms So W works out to 1.08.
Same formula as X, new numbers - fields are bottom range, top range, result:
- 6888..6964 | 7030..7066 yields 1.10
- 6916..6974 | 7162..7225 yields 1.17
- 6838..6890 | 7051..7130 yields 1.09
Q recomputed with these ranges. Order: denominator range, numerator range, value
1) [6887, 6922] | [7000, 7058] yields 1.08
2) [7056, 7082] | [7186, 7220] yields 1.09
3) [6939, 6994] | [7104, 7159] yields 1.13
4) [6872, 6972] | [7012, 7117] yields 1.10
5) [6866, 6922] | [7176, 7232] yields 1.16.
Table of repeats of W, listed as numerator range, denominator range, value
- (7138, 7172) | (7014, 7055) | 0.98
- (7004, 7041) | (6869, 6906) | 1.01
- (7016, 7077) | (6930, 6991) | 1.05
